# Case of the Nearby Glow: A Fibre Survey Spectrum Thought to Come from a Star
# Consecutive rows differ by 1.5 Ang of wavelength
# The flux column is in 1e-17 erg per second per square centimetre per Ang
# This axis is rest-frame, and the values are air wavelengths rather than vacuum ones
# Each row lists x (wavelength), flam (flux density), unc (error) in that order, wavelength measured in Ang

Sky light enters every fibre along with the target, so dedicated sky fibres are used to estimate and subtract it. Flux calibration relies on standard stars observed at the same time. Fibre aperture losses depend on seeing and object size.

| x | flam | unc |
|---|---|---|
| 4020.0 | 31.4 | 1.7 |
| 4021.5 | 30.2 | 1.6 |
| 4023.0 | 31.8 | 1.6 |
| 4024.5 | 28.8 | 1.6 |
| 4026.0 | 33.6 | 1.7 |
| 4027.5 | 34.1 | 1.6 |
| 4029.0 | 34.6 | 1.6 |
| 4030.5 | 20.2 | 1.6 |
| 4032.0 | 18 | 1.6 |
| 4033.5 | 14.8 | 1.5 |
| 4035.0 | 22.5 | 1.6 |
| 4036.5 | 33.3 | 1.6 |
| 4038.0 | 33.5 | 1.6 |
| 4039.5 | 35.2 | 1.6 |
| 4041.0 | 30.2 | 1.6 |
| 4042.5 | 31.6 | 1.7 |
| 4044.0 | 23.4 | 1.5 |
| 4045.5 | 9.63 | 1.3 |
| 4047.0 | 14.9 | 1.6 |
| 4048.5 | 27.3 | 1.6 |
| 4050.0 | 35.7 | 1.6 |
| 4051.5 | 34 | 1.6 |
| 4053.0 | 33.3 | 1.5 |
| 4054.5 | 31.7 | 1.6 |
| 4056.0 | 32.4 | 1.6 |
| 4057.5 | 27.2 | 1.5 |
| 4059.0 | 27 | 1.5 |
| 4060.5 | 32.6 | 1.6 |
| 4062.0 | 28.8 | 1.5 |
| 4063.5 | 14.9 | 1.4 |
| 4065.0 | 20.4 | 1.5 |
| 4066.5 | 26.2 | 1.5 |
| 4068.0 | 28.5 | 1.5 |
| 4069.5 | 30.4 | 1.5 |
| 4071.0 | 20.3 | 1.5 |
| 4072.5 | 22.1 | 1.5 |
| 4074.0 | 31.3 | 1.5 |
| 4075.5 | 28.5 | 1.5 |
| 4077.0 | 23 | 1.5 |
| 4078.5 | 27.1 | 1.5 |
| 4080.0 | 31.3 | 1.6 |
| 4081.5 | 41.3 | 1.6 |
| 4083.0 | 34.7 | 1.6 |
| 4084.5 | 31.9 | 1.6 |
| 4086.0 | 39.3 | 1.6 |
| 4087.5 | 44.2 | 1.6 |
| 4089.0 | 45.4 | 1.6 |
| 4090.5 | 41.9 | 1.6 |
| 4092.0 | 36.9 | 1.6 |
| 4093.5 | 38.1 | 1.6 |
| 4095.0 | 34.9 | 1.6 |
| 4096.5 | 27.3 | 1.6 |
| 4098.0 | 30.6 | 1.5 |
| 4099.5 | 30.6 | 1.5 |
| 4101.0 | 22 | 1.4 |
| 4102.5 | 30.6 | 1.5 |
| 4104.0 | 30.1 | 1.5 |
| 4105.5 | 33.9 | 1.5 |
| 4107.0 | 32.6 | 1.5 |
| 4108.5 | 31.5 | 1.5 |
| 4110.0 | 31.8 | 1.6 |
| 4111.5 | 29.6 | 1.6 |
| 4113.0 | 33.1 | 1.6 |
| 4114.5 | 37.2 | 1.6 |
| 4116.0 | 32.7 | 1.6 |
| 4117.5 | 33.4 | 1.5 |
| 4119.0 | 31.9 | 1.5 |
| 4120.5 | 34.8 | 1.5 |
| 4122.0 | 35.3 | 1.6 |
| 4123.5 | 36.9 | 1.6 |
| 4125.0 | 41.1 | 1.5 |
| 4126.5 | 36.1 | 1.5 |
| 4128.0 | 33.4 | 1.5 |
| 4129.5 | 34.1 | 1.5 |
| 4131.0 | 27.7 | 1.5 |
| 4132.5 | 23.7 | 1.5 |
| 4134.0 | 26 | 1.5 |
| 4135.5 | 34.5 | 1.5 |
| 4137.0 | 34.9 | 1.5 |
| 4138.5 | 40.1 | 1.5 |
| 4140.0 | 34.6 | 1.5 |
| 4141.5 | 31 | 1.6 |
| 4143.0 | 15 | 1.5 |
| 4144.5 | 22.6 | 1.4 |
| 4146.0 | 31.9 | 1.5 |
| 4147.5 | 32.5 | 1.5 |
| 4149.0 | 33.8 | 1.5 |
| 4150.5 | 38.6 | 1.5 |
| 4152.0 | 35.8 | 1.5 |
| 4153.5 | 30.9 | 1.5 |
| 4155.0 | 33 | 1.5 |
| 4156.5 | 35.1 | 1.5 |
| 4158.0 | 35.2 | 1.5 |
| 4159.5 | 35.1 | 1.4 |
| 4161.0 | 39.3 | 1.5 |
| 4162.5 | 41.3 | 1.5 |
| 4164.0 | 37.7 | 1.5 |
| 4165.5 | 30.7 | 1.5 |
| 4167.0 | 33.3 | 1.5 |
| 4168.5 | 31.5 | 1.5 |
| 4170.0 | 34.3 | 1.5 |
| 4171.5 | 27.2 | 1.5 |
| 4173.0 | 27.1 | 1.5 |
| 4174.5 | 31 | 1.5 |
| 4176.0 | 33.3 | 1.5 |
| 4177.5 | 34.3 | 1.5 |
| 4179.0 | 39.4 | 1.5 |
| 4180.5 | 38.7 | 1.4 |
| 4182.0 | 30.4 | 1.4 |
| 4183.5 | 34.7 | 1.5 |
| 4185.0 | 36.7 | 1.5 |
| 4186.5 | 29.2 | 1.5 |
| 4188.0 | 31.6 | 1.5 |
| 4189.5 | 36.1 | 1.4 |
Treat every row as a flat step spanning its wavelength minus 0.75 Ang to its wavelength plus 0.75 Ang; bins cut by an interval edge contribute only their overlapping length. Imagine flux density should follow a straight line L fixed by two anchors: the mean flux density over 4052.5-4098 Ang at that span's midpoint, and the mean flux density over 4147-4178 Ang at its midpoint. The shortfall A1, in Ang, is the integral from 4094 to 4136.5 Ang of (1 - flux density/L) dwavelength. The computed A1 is 0.3 Ang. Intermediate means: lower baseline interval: 31.1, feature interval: 32.1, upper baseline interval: 33.9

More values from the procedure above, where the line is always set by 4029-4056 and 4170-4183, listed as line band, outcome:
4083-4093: -3.7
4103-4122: -1.8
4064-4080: 1.3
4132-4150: 0.6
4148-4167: -2.1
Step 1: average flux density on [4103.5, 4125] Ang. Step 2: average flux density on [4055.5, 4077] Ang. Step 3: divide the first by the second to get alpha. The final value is 1.28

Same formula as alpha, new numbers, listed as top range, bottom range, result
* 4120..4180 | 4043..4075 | 1.26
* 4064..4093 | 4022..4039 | 1.14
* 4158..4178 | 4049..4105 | 1.08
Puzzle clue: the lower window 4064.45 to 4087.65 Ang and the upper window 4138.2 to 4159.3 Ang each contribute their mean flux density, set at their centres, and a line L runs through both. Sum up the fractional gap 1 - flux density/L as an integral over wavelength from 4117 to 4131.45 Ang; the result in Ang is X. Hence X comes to -1.5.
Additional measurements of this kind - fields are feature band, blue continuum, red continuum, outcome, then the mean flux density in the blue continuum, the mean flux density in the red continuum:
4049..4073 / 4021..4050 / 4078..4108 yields 1.7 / 26.9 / 34.3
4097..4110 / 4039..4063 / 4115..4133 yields 0.7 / 28.2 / 33.6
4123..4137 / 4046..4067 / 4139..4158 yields -0.9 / 27.4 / 31.5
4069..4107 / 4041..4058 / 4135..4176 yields -3.7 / 27.5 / 32.9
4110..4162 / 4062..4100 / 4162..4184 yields -0.6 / 31.2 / 33.6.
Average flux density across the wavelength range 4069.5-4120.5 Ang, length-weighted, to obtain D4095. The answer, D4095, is 32.5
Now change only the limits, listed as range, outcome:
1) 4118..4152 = 32.4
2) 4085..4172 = 33.4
